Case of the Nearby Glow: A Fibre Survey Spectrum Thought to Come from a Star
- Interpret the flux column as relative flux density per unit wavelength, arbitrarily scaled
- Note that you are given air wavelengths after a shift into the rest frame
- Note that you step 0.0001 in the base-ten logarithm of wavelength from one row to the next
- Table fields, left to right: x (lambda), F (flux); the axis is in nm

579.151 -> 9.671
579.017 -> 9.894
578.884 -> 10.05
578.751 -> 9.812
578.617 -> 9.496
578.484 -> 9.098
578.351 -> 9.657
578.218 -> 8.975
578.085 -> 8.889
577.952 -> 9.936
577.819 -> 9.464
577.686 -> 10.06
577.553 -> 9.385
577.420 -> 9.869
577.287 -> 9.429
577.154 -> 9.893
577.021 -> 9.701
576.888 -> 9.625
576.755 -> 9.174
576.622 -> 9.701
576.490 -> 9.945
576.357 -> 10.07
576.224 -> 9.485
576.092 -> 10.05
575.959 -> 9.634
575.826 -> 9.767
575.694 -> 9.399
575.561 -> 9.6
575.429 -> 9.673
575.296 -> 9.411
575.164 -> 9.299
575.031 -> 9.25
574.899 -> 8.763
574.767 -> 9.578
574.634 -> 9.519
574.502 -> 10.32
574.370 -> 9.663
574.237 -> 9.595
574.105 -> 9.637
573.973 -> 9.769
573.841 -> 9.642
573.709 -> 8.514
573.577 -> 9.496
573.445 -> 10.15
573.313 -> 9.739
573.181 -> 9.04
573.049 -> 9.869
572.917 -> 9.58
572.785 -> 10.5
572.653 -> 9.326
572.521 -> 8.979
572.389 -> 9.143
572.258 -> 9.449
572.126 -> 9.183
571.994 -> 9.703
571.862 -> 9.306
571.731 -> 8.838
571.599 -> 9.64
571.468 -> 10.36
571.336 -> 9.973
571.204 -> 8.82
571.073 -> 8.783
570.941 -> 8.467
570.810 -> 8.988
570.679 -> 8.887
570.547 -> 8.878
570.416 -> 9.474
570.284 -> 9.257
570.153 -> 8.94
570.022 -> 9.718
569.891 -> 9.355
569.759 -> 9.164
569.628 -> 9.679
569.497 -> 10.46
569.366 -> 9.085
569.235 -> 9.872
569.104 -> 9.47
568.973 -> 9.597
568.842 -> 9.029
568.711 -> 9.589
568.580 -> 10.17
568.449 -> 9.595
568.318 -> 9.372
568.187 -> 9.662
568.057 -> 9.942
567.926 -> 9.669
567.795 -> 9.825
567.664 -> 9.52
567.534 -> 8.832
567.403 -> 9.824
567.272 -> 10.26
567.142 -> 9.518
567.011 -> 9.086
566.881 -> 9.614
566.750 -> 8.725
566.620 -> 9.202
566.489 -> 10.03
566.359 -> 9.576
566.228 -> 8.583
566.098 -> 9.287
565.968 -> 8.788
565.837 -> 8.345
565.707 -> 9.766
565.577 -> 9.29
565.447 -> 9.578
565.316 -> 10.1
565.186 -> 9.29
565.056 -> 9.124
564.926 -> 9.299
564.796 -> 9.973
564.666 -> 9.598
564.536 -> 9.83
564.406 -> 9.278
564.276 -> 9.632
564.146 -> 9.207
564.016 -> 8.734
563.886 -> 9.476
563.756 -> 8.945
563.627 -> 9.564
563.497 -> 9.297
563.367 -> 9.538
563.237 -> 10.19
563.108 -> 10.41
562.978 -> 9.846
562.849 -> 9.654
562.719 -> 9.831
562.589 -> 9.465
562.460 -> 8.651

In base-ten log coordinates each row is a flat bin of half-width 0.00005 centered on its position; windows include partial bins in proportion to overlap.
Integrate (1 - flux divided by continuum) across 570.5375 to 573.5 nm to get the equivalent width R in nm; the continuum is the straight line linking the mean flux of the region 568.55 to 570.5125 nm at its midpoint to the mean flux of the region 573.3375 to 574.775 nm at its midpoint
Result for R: 0.06 nm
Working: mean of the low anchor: 9.5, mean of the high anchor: 9.63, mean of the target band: 9.38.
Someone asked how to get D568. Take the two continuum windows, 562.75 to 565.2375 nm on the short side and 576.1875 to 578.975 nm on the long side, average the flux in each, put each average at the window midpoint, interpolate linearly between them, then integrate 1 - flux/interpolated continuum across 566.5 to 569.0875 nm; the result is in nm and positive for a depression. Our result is 0.00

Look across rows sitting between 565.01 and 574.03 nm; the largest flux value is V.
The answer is 10.5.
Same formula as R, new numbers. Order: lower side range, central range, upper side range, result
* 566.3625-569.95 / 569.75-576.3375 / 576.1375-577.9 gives 0.13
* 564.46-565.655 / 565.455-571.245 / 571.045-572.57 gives 0.06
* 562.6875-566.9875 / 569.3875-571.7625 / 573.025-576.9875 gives 0.05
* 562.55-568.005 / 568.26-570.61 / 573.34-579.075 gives 0.01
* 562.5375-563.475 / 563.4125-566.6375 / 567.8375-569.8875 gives 0.13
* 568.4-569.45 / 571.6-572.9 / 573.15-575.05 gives 0.02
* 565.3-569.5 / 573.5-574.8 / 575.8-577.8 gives 0.01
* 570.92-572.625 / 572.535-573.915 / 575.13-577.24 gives -0.02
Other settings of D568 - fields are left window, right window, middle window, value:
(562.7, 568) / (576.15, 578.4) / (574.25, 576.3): 0.00 nm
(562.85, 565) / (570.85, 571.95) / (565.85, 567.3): 0.03 nm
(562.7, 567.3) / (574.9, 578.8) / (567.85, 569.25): -0.02 nm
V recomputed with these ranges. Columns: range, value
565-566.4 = 10.1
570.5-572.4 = 10.36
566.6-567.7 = 10.26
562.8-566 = 10.41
